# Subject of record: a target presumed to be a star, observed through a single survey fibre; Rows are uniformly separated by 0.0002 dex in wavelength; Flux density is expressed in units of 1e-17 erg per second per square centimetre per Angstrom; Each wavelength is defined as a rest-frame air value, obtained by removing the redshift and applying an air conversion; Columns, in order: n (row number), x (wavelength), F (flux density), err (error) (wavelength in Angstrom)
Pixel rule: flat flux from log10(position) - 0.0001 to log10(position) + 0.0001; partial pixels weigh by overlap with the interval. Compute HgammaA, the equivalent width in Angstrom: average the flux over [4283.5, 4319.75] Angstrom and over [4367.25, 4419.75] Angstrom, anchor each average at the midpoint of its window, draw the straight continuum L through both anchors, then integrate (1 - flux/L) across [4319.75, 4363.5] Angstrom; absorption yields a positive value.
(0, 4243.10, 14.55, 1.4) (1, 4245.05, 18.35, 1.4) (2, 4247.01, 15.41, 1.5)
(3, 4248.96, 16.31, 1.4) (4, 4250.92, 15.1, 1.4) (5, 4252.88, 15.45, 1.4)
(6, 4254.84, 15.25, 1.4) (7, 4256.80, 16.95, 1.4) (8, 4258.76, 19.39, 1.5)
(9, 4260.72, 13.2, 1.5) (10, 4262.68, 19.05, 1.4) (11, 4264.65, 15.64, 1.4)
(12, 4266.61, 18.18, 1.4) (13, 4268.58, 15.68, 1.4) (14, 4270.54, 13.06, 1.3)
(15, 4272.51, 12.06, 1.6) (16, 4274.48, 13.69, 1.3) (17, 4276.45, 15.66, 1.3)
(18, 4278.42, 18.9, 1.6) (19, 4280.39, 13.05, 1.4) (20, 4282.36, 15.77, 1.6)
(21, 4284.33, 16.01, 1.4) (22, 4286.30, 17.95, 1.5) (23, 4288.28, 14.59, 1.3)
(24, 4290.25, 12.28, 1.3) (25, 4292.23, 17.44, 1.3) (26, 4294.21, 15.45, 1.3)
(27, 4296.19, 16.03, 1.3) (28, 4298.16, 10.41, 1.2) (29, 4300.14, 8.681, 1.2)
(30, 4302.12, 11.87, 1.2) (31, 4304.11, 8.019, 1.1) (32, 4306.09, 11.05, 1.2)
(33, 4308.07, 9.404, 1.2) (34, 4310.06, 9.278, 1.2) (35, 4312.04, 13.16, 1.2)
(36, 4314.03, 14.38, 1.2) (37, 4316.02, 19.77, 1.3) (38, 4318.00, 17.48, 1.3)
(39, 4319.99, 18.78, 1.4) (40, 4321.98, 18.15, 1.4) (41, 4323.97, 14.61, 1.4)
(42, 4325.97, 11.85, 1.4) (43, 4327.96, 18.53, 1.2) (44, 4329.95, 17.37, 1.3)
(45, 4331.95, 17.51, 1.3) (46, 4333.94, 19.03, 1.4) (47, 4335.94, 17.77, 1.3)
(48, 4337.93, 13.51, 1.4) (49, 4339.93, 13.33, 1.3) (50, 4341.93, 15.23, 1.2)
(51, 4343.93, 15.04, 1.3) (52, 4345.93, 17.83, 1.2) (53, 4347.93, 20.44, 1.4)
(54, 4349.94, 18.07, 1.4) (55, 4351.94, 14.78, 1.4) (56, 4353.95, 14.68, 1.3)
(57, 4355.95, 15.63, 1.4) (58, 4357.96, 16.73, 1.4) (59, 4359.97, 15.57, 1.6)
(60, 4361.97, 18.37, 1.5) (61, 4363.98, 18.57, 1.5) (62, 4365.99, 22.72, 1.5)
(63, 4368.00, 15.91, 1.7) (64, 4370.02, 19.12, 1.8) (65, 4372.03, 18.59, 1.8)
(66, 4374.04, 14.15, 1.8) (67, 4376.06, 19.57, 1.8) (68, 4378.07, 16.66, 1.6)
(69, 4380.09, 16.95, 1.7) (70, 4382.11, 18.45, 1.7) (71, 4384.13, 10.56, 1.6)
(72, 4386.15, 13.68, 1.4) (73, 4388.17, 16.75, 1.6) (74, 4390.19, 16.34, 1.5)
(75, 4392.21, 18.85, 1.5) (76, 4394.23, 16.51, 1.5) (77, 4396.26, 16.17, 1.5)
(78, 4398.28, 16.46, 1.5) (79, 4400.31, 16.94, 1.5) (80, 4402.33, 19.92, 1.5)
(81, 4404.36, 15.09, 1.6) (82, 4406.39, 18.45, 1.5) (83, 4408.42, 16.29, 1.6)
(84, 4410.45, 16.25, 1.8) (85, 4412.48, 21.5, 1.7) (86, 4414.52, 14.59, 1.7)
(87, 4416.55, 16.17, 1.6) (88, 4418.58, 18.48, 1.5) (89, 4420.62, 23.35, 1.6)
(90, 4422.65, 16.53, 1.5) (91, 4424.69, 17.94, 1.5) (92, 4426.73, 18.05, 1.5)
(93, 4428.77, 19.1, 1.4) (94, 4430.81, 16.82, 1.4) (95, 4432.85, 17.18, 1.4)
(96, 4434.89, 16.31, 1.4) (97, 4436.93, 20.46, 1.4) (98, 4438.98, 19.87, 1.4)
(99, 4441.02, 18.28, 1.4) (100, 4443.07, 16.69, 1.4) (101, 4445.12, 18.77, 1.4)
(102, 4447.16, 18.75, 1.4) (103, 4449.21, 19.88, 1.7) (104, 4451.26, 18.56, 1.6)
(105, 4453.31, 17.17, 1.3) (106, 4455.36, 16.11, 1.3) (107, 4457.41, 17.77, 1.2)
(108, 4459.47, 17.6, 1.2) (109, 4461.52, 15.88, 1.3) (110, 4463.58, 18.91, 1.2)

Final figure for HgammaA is -4.2 Angstrom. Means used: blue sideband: 13.6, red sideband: 16.9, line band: 16.5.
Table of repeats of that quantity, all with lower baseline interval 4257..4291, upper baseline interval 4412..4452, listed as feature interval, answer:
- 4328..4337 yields -0.7 Angstrom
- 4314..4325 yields -0.7 Angstrom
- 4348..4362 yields 0.5 Angstrom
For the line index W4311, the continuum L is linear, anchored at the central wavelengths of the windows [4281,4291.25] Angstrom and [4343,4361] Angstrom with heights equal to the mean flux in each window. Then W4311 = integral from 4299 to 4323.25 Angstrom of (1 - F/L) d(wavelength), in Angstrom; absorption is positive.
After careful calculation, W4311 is 3.7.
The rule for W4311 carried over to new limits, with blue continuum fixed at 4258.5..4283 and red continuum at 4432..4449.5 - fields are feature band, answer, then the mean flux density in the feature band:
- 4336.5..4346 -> 1.1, 14.8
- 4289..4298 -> 0.6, 14.8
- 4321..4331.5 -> 0.2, 16.2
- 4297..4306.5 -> 3.6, 10.1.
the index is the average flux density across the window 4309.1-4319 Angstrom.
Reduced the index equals 14.8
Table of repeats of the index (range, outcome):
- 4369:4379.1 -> 17.6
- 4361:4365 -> 18.5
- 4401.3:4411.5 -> 17.2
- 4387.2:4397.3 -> 16.9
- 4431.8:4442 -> 18.4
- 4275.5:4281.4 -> 15.9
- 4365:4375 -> 18.1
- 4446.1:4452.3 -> 19.1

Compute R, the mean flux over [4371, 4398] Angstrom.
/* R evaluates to 16.4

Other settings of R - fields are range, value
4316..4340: 16.8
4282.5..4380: 15.7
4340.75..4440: 17.3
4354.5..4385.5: 17.1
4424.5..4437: 17.8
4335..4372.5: 16.9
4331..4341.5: 16.2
